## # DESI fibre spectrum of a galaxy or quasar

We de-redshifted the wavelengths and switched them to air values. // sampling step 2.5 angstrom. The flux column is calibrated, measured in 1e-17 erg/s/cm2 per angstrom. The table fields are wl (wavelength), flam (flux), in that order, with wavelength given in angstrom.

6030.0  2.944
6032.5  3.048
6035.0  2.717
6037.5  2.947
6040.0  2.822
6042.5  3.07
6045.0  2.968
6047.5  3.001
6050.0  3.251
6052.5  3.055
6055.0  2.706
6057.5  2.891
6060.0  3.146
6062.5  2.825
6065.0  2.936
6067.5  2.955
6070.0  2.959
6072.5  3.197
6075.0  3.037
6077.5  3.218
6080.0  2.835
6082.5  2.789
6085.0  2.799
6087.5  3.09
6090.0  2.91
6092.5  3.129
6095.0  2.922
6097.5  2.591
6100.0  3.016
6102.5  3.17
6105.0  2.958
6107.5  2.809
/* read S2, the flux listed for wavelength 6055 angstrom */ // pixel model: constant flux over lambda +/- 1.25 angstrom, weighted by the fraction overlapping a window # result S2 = 2.706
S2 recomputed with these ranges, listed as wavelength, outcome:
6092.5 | 3.129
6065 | 2.936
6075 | 3.037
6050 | 3.251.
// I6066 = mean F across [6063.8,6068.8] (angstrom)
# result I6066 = 2.95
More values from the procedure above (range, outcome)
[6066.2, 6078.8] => 3.07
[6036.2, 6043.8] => 2.94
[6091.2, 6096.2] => 3.03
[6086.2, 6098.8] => 2.93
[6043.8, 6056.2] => 3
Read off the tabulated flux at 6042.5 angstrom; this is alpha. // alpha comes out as 3.07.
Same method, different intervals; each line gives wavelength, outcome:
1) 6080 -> 2.835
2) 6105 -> 2.958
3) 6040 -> 2.822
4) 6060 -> 3.146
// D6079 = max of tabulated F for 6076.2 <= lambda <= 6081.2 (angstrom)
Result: 3.218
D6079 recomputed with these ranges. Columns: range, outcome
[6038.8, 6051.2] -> 3.251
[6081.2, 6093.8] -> 3.129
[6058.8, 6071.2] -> 3.146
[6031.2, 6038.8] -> 3.048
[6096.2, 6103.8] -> 3.17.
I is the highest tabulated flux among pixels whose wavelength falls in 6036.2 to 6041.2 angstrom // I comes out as 2.947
